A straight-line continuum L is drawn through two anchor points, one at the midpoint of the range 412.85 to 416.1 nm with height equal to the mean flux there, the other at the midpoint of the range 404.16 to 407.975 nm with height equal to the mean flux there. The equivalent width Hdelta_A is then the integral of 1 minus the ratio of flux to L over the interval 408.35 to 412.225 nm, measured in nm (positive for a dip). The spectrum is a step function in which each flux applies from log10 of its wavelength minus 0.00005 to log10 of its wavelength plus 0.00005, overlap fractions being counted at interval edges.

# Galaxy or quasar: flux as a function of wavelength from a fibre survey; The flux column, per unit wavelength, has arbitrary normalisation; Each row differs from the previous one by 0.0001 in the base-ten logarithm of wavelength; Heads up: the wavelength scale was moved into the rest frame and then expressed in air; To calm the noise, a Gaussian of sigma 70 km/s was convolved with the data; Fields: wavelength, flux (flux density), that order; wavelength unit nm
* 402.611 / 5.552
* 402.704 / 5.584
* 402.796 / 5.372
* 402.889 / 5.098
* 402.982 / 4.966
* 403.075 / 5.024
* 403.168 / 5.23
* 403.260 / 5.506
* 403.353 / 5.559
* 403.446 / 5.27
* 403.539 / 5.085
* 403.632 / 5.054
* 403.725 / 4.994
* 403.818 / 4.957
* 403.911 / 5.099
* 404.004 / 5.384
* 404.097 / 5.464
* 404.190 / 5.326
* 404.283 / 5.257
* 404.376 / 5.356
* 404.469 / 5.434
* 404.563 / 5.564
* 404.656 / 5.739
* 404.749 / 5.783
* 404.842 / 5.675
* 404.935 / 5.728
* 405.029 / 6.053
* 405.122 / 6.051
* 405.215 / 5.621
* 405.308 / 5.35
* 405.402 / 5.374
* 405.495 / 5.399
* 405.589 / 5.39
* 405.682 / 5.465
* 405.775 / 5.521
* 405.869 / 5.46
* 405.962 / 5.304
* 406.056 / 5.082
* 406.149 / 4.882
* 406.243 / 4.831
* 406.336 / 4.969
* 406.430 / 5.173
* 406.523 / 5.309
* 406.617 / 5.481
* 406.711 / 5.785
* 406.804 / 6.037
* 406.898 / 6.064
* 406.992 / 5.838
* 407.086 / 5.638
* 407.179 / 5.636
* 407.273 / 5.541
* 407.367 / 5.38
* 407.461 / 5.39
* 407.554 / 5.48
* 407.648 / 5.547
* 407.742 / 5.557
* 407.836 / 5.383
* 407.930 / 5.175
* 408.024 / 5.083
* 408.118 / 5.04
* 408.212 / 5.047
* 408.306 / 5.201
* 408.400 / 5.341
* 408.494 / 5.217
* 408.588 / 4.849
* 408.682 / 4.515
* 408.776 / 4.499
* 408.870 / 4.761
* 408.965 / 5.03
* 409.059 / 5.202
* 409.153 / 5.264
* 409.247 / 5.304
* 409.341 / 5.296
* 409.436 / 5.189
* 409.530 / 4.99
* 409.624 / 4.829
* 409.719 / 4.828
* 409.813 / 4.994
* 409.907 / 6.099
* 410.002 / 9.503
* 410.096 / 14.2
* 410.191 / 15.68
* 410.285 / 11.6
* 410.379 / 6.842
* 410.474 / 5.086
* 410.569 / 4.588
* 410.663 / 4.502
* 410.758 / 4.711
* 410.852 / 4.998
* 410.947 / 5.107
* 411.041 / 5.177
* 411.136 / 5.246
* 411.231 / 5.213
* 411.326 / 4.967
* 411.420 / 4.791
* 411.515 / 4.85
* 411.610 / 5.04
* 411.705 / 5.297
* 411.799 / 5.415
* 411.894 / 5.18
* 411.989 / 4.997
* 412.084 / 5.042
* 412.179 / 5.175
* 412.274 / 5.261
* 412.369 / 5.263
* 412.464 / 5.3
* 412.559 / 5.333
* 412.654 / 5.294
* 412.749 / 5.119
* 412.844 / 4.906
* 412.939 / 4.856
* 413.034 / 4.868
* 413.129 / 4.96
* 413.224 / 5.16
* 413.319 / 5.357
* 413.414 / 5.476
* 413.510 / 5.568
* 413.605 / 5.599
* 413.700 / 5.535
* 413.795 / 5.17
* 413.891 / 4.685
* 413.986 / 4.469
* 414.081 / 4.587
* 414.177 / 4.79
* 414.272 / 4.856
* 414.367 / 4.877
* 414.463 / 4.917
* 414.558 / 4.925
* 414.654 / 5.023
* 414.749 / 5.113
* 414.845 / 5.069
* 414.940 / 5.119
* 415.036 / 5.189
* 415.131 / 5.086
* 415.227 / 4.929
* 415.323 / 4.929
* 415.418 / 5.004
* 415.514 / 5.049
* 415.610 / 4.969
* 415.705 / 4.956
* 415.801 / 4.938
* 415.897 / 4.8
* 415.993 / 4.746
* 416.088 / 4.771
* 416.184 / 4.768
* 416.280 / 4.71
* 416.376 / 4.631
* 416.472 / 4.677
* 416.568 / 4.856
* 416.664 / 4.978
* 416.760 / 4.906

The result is -0.43 nm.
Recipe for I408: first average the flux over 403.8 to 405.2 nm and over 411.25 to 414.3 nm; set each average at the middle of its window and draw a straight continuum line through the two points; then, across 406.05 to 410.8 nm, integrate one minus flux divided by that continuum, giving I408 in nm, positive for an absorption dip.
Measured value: -0.46 nm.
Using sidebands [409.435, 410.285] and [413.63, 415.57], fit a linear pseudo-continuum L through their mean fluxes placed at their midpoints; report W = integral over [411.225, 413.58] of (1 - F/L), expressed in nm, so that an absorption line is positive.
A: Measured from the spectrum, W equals 0.464 nm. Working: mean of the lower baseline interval 8.17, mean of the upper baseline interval 4.97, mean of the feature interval 5.15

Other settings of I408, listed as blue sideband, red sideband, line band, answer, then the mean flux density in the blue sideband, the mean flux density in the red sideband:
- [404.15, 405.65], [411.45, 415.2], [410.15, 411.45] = -0.26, 5.57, 5.09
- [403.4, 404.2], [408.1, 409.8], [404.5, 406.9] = -0.18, 5.17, 5.02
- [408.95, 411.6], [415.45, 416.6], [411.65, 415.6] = 0.22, 6.22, 4.82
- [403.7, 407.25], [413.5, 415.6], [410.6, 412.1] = 0.04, 5.46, 5.01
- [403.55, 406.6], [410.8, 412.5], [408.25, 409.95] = 0.05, 5.37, 5.13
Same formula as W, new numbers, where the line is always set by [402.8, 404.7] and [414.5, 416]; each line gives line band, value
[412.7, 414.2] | -0.01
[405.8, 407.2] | -0.06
